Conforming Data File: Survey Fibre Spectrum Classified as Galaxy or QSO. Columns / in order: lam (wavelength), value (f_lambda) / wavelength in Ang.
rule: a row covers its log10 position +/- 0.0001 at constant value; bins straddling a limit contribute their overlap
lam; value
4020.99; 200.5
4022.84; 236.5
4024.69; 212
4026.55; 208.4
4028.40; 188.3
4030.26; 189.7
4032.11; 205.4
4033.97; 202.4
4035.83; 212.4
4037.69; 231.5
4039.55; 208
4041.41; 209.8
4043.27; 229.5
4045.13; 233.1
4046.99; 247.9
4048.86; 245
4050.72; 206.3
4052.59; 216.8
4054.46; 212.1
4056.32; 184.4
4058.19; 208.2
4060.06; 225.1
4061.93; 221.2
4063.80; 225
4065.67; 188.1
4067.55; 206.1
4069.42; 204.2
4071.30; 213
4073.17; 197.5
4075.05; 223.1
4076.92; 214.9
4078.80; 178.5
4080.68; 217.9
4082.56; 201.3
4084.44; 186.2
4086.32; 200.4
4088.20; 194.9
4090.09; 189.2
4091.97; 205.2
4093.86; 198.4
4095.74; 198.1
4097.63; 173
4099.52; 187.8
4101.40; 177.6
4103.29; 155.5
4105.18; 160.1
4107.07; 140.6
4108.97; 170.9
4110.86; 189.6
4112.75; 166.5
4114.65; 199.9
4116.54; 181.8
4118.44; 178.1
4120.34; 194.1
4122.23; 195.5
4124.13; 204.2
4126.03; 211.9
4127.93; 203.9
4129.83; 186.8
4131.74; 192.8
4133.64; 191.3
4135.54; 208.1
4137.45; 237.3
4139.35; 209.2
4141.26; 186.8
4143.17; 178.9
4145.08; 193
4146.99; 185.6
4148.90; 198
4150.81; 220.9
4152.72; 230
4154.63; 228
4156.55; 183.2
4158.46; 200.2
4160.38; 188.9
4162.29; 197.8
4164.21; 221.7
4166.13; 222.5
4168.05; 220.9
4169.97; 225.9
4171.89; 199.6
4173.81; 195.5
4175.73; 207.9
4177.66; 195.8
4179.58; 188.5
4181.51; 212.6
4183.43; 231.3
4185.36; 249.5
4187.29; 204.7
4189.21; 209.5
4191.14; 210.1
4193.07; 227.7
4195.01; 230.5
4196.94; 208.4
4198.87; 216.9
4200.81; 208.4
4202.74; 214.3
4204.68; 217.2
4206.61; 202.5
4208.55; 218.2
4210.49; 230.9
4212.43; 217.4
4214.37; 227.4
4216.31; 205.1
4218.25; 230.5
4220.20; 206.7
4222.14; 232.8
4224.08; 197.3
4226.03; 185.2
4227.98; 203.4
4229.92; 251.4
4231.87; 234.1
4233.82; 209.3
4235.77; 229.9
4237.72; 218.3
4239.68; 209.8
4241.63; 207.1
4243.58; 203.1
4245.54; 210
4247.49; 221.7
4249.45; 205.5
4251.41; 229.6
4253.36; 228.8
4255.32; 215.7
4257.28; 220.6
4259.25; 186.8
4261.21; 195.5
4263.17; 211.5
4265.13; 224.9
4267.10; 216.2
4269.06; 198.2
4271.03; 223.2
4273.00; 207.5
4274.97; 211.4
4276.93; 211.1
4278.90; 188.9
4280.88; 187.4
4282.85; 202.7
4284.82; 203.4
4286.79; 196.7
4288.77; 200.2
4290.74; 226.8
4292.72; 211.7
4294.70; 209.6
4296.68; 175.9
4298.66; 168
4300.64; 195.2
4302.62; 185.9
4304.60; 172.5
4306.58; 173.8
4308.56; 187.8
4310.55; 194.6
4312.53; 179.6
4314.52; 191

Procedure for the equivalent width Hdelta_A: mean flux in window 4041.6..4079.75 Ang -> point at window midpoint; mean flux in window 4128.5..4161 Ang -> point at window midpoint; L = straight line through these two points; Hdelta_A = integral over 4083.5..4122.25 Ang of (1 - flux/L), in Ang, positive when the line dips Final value 4.6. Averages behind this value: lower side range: 214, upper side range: 201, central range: 183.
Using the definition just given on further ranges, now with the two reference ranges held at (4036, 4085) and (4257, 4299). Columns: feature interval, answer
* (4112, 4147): 2.44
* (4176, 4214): -1.51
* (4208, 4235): -1.54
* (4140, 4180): 1.00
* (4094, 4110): 2.98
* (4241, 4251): -0.27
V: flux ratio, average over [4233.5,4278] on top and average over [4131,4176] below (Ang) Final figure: 1.0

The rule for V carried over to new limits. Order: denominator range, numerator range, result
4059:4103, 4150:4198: 1.06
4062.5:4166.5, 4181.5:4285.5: 1.09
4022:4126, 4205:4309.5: 1.04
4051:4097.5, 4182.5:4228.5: 1.06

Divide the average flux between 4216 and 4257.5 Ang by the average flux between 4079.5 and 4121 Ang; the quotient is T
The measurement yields 1.2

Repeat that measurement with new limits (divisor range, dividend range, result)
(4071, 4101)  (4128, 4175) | 1.03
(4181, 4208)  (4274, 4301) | 0.92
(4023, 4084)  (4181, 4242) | 1.03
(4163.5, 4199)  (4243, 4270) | 0.99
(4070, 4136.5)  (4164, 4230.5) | 1.12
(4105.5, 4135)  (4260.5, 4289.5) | 1.10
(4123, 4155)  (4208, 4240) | 1.07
